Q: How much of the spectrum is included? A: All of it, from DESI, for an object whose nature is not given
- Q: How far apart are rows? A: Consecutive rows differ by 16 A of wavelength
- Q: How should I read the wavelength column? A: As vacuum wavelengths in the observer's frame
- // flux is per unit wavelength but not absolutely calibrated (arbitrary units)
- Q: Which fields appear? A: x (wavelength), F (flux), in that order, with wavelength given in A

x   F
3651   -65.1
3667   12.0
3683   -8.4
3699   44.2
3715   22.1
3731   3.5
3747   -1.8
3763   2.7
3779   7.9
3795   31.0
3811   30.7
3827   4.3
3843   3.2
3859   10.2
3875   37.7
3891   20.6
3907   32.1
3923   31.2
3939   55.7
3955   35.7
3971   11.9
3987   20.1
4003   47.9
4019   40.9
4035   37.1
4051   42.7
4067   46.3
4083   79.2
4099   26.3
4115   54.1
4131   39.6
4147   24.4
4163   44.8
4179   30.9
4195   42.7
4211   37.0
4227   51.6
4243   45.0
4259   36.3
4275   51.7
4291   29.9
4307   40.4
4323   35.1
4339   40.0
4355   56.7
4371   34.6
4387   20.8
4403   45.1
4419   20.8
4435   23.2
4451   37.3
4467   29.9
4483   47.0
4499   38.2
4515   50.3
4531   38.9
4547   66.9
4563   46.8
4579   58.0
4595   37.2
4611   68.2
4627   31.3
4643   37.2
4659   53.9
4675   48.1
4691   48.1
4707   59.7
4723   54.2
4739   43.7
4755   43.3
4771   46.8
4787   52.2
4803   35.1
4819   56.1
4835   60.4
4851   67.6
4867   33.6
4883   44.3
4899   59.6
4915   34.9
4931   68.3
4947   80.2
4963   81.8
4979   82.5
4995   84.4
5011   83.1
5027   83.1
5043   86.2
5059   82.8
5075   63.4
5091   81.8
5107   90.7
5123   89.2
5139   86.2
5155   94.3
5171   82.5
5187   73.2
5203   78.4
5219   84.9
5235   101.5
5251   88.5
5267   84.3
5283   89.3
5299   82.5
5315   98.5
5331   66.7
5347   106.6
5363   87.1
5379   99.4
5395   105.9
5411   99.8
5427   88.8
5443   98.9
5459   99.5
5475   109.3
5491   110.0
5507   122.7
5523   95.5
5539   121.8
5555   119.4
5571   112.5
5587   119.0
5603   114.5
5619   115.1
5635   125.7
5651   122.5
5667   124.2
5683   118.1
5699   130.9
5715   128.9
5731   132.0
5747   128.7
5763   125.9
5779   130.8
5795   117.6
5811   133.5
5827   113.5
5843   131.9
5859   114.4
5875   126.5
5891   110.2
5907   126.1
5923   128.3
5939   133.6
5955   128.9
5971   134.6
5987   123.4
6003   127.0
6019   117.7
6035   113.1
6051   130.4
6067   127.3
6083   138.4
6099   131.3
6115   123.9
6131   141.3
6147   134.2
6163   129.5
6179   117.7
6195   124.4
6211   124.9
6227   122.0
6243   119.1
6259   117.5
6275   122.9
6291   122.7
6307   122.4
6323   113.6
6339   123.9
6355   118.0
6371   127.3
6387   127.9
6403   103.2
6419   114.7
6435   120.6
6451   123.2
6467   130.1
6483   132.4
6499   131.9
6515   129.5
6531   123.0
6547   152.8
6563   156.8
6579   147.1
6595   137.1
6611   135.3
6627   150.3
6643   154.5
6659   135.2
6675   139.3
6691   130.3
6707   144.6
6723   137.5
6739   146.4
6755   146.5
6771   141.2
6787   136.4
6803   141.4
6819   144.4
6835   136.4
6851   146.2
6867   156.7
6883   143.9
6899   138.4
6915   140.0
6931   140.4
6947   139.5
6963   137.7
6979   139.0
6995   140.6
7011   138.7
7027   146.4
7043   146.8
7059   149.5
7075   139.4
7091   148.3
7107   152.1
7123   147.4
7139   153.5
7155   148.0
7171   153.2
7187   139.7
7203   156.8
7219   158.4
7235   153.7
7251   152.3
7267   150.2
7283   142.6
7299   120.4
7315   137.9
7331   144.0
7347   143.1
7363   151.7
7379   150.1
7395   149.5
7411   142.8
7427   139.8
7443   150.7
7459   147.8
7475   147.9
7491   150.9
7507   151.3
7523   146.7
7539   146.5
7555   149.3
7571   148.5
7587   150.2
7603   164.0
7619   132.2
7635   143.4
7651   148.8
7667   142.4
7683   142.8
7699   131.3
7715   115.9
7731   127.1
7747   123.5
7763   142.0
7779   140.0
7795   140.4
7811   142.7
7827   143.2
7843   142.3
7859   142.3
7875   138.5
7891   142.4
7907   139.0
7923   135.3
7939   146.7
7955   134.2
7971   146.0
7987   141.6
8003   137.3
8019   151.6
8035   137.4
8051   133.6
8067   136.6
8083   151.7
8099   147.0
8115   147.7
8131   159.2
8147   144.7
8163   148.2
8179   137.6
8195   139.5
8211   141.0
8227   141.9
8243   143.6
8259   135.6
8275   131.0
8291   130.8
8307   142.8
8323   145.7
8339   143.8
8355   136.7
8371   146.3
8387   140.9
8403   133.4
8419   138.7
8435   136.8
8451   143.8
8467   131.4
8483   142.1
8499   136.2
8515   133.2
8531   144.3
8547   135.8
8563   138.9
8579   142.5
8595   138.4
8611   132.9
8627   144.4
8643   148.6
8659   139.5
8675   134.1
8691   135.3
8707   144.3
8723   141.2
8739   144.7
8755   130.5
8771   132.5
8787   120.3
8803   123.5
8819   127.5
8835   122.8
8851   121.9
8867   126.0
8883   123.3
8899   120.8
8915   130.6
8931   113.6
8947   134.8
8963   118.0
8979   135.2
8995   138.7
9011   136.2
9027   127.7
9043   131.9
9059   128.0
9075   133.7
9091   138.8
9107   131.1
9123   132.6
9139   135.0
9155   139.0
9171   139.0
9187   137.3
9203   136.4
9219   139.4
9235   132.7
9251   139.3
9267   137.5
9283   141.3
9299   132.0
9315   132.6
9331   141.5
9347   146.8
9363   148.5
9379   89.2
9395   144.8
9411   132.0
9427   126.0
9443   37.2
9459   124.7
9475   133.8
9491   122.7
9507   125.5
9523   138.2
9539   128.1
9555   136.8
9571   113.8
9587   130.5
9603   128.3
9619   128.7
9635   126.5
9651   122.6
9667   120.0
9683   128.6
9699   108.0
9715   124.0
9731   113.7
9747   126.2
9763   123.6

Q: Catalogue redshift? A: 0.24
